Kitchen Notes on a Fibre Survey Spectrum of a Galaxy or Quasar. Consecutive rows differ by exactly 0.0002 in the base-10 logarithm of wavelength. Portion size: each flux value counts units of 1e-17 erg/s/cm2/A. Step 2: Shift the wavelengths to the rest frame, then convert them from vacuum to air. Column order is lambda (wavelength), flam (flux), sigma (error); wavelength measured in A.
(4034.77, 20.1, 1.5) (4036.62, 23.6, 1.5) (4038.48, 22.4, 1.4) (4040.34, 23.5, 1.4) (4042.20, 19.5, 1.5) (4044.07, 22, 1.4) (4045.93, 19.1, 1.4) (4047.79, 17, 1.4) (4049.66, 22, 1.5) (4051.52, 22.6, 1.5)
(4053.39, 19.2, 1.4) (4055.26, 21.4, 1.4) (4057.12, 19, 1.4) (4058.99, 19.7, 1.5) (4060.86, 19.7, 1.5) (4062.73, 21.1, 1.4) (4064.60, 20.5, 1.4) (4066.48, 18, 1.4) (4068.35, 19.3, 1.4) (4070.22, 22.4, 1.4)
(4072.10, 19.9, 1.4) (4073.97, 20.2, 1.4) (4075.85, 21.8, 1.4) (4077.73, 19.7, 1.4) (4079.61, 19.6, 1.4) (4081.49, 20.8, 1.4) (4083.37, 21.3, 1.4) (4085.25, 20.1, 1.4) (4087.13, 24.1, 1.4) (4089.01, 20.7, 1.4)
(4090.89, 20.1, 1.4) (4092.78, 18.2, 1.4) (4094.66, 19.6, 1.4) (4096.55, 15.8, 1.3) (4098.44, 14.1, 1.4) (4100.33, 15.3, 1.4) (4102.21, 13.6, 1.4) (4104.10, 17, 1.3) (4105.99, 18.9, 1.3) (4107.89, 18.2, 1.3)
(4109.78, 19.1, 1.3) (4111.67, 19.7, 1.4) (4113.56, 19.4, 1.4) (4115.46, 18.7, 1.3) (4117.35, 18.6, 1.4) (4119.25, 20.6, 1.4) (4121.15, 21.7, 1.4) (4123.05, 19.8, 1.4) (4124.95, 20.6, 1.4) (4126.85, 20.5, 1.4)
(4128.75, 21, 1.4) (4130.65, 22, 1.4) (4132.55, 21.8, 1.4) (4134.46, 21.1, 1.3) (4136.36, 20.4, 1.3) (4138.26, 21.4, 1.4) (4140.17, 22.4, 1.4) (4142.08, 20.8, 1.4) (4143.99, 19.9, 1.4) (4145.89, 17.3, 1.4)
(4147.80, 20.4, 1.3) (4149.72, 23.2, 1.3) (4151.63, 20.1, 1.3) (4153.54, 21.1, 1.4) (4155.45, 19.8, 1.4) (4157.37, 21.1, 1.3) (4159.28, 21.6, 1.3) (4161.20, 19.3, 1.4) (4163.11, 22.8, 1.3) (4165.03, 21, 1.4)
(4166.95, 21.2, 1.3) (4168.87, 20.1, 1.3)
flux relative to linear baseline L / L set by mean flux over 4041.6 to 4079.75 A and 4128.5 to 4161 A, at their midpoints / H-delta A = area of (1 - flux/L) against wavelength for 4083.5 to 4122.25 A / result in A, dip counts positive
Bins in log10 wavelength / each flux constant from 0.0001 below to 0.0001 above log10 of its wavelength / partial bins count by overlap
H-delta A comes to 3.39 A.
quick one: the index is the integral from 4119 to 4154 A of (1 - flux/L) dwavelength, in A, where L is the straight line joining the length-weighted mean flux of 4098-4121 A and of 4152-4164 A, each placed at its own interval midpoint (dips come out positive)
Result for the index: -2.2 A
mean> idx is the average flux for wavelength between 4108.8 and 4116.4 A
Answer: 19.2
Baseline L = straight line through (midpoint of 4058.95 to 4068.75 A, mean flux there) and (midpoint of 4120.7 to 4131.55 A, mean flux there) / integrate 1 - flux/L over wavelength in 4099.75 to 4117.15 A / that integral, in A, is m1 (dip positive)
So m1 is 2.3 A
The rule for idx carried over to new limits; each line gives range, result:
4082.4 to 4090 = 21.6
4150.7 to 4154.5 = 20.6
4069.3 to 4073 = 21.1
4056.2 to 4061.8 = 19.5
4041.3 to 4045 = 20.7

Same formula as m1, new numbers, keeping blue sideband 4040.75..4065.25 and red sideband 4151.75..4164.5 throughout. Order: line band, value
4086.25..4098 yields 0.6 A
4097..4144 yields 2.9 A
